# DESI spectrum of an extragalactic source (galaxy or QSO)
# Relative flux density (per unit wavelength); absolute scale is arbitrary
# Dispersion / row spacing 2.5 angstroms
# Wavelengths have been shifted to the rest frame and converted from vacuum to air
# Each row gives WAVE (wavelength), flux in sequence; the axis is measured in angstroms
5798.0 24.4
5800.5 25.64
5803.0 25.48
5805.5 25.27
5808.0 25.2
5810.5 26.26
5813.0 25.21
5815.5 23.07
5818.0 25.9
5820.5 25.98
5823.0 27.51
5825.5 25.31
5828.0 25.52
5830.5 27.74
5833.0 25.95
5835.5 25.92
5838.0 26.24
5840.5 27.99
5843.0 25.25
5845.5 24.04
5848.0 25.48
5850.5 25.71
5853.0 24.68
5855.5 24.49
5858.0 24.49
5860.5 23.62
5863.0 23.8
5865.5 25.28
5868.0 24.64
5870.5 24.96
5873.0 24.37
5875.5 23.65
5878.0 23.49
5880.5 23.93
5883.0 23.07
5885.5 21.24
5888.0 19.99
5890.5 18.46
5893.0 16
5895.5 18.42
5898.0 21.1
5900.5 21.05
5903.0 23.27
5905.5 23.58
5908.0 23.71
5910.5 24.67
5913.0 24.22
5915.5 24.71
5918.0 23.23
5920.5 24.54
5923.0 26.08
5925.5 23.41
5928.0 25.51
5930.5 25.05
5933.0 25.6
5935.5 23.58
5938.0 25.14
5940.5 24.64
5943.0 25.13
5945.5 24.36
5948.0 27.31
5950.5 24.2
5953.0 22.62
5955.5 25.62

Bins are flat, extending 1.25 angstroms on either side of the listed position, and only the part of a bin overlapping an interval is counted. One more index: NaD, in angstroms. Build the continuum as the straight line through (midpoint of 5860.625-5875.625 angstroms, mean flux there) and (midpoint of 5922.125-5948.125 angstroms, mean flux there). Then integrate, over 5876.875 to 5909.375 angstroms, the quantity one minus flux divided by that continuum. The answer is 4.4 angstroms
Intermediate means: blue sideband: 24.4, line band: 21.3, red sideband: 25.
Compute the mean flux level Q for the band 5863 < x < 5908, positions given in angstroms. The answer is 22.2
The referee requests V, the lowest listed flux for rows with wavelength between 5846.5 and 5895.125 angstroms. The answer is 16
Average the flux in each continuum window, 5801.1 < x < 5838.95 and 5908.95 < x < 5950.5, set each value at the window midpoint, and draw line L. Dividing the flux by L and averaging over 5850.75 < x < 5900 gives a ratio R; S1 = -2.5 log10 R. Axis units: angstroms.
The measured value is 0.12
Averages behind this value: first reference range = 25.8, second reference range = 24.8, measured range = 22.7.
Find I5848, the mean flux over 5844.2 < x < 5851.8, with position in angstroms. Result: 25.1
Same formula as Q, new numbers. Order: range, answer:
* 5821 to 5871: 25.4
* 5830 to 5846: 26.2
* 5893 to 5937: 23.4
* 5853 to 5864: 24.2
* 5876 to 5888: 22.7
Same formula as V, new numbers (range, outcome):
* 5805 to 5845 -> 23.07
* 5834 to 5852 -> 24.04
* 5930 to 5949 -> 23.58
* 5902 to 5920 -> 23.23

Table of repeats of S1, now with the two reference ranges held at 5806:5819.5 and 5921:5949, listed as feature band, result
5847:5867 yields 0.02 mag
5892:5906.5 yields 0.21 mag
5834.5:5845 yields -0.05 mag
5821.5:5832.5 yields -0.06 mag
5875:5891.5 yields 0.14 mag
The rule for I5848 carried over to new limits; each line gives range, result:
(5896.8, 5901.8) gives 21.1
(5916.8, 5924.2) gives 24.6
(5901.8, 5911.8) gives 23.8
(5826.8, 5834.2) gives 26.4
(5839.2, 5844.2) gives 26.6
